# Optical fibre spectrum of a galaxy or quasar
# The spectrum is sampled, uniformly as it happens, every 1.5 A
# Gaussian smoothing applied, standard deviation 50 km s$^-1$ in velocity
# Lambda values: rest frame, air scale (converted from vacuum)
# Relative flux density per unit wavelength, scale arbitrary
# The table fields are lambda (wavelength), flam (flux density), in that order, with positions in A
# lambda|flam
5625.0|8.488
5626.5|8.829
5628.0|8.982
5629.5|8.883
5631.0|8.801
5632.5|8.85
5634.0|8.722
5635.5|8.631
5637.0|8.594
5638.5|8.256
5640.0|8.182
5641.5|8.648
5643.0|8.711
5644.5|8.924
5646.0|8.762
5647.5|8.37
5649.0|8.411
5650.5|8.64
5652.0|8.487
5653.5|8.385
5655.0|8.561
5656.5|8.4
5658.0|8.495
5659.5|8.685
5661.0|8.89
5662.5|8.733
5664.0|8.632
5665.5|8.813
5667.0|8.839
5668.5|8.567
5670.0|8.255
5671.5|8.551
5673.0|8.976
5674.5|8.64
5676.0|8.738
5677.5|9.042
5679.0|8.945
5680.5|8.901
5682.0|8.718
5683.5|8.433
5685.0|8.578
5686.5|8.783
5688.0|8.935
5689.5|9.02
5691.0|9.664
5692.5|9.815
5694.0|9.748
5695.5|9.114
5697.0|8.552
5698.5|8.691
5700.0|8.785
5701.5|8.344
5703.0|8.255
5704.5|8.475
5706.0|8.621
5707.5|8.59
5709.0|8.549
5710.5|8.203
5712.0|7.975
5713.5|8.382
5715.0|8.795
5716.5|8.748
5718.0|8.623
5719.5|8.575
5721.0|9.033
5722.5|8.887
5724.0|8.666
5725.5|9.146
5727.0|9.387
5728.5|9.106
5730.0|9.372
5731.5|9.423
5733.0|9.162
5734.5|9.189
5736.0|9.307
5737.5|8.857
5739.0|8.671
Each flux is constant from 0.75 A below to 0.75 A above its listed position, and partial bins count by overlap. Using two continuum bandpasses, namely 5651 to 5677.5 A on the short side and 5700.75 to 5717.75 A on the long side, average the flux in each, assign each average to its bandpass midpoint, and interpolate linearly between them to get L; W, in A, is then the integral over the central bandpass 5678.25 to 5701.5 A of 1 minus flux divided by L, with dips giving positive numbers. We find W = -1.2 A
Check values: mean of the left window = 8.64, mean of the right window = 8.45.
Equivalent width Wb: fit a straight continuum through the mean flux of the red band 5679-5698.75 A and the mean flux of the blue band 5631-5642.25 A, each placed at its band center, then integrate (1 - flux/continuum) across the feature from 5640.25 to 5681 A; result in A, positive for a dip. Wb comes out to 0.5 A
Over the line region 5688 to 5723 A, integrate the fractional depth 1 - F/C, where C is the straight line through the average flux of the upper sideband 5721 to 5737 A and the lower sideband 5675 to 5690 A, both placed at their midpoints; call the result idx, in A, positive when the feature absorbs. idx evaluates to 0.8 A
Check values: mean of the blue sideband 8.8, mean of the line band 8.76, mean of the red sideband 9.15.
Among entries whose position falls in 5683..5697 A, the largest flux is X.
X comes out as 9.815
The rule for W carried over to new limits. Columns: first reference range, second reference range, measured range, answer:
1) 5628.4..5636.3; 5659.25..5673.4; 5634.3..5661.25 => 0.58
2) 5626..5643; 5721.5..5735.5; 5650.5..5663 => 0.29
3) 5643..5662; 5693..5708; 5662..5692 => -0.45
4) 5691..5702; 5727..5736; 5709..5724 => 0.98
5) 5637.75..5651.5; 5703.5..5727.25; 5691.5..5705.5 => -0.41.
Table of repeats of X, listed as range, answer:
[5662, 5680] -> 9.042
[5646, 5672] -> 8.89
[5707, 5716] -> 8.795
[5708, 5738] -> 9.423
